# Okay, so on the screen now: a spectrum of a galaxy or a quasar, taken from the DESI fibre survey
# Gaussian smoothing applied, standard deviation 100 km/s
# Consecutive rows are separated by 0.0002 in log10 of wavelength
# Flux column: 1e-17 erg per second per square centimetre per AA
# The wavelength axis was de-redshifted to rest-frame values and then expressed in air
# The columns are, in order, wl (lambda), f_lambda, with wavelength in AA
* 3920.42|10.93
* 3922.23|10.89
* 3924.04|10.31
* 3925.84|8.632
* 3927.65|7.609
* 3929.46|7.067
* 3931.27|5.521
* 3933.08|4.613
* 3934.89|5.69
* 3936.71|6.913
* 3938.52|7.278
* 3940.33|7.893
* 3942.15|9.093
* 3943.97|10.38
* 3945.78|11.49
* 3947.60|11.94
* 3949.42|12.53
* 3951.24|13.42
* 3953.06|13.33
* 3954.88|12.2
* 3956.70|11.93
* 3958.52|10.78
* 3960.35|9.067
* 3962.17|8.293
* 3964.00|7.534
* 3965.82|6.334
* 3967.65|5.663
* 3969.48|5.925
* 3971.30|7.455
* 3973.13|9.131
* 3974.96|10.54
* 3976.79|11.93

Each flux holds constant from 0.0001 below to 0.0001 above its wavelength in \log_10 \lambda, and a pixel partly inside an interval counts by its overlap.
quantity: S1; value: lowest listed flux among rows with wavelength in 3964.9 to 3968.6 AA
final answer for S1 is 5.663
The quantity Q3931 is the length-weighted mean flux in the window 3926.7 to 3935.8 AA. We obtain 6.11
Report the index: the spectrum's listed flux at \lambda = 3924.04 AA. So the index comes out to 10.31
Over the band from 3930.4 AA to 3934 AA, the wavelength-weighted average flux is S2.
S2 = 5.07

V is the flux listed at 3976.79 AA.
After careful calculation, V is 11.93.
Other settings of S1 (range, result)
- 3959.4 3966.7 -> 6.334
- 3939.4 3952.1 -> 7.893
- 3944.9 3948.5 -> 11.49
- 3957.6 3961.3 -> 9.067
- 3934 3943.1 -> 5.69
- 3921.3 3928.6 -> 7.609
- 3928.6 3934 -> 4.613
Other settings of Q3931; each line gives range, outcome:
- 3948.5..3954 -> 13.1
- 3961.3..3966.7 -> 7.39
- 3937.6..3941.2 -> 7.6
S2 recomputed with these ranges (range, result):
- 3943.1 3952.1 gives 12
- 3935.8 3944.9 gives 8.32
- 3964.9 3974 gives 6.9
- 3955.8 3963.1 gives 10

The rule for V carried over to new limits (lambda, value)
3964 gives 7.534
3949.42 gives 12.53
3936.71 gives 6.913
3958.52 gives 10.78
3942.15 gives 9.093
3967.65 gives 5.663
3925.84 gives 8.632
